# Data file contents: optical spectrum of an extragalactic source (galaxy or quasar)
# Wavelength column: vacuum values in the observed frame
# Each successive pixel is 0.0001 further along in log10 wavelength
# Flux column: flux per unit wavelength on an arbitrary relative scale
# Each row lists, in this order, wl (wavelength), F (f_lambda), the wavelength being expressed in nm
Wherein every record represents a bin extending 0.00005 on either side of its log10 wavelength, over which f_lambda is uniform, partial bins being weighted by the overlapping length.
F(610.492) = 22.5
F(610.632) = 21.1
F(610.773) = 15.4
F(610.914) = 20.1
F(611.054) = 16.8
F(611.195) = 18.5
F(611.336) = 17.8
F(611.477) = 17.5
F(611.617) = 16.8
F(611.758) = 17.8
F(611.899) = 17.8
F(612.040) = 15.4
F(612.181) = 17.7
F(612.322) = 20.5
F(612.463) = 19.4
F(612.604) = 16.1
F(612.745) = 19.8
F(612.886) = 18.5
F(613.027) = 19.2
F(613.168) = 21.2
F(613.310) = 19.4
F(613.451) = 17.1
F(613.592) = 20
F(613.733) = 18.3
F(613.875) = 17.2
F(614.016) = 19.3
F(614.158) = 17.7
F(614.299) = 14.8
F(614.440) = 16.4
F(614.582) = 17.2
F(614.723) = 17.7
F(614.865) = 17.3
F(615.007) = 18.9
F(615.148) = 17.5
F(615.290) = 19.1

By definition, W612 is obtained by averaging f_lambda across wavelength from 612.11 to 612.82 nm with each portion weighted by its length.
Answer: 18.7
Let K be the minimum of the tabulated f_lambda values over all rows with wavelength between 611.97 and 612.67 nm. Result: 15.4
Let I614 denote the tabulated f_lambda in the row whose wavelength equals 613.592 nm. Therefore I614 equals 20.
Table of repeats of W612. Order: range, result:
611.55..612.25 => 17.1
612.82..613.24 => 19.6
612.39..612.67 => 17.8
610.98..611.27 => 17.7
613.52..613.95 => 18.5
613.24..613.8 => 18.7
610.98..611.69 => 17.5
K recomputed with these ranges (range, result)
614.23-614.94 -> 14.8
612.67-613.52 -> 17.1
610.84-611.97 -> 16.8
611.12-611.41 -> 17.8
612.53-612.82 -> 16.1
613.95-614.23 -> 17.7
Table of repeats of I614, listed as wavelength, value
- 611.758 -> 17.8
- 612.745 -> 19.8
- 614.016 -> 19.3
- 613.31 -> 19.4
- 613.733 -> 18.3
